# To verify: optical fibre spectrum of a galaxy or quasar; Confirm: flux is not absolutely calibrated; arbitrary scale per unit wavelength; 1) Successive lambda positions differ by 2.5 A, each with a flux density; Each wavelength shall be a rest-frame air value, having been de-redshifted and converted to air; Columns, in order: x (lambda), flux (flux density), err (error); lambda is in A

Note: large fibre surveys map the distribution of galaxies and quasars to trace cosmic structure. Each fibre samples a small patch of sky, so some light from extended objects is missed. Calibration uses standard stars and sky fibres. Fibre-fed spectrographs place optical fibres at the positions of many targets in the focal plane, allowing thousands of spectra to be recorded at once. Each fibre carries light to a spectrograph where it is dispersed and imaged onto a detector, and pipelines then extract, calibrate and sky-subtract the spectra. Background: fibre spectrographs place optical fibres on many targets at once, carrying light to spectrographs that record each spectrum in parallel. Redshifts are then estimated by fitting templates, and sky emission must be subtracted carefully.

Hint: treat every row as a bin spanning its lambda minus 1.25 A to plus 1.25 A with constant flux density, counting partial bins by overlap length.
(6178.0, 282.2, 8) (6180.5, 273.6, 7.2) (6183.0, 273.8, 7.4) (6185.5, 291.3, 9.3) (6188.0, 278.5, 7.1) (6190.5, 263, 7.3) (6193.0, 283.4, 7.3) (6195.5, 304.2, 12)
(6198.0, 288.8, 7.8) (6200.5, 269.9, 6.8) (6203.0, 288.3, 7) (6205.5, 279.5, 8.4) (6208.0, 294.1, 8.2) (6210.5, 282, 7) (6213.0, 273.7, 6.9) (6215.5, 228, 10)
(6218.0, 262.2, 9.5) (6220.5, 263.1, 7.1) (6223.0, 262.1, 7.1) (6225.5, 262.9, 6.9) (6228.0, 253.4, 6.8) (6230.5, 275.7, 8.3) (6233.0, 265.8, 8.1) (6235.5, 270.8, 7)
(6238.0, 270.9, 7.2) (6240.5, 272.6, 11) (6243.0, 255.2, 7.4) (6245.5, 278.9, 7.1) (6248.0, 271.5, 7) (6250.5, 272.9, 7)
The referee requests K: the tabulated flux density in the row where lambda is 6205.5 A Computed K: 279.5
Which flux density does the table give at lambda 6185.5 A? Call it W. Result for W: 291.3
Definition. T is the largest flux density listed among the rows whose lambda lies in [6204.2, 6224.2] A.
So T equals 294.1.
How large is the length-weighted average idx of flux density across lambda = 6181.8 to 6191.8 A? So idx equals 277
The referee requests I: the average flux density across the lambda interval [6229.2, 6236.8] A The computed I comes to 271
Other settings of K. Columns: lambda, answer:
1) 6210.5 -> 282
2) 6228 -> 253.4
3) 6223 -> 262.1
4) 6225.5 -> 262.9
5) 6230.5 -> 275.7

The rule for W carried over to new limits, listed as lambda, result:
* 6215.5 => 228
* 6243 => 255.2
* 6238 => 270.9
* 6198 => 288.8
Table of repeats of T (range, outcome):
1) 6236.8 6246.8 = 278.9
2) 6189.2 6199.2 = 304.2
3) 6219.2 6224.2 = 263.1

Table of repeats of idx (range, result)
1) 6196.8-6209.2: 284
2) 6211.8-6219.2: 254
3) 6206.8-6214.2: 283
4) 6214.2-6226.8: 256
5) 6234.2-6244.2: 267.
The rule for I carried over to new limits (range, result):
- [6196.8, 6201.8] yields 279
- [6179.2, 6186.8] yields 280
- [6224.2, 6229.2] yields 258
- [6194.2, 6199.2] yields 296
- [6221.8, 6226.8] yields 262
